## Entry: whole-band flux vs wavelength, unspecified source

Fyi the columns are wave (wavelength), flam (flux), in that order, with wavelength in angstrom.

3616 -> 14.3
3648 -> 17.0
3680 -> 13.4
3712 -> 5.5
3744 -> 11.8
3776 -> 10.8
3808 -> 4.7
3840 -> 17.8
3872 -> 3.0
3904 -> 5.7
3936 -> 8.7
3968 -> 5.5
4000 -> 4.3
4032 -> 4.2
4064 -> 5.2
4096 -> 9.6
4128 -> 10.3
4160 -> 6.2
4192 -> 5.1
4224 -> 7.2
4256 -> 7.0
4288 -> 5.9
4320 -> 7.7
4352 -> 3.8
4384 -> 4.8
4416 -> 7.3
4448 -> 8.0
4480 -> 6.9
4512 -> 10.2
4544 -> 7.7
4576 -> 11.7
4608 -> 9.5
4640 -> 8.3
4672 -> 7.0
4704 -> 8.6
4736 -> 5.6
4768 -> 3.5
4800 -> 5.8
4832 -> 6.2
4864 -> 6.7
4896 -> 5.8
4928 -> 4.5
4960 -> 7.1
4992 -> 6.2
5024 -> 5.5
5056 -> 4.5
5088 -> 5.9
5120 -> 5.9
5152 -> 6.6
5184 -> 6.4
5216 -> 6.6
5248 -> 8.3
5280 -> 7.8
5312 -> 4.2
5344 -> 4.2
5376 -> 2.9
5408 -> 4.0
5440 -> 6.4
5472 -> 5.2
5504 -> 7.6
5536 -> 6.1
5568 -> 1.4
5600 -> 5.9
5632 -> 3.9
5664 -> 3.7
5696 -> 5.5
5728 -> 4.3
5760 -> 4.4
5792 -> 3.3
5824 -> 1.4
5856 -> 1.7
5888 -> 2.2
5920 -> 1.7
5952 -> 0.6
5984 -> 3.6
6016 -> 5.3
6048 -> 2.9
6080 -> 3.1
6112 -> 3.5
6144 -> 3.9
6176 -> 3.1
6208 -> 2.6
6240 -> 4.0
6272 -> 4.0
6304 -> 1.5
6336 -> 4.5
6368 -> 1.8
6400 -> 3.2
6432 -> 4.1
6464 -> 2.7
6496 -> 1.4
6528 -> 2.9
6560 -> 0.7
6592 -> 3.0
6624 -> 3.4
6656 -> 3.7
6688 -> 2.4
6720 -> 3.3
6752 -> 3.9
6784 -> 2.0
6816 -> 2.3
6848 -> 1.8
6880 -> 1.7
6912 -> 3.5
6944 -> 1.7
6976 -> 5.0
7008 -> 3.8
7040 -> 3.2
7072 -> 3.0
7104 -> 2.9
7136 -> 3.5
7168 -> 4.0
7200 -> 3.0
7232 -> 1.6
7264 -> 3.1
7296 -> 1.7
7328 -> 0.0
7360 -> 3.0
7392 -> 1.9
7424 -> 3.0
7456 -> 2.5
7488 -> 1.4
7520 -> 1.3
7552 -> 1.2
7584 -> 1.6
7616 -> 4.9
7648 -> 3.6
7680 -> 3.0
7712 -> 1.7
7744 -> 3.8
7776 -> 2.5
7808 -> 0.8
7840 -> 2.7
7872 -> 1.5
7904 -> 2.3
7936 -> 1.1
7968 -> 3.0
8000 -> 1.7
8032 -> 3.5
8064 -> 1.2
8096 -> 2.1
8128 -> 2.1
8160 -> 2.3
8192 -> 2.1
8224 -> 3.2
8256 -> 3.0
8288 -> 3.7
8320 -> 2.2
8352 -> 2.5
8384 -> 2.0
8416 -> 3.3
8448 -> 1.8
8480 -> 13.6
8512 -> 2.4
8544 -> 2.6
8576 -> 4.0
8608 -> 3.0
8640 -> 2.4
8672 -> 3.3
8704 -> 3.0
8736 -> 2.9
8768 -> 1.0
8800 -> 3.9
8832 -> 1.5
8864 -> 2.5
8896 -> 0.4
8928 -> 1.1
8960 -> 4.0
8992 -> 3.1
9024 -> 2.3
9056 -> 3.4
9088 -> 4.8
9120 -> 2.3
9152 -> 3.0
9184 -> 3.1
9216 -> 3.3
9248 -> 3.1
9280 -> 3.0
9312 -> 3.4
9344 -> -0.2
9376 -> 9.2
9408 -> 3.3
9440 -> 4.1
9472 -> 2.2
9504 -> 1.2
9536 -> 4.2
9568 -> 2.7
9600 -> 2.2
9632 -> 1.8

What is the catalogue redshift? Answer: 1.274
